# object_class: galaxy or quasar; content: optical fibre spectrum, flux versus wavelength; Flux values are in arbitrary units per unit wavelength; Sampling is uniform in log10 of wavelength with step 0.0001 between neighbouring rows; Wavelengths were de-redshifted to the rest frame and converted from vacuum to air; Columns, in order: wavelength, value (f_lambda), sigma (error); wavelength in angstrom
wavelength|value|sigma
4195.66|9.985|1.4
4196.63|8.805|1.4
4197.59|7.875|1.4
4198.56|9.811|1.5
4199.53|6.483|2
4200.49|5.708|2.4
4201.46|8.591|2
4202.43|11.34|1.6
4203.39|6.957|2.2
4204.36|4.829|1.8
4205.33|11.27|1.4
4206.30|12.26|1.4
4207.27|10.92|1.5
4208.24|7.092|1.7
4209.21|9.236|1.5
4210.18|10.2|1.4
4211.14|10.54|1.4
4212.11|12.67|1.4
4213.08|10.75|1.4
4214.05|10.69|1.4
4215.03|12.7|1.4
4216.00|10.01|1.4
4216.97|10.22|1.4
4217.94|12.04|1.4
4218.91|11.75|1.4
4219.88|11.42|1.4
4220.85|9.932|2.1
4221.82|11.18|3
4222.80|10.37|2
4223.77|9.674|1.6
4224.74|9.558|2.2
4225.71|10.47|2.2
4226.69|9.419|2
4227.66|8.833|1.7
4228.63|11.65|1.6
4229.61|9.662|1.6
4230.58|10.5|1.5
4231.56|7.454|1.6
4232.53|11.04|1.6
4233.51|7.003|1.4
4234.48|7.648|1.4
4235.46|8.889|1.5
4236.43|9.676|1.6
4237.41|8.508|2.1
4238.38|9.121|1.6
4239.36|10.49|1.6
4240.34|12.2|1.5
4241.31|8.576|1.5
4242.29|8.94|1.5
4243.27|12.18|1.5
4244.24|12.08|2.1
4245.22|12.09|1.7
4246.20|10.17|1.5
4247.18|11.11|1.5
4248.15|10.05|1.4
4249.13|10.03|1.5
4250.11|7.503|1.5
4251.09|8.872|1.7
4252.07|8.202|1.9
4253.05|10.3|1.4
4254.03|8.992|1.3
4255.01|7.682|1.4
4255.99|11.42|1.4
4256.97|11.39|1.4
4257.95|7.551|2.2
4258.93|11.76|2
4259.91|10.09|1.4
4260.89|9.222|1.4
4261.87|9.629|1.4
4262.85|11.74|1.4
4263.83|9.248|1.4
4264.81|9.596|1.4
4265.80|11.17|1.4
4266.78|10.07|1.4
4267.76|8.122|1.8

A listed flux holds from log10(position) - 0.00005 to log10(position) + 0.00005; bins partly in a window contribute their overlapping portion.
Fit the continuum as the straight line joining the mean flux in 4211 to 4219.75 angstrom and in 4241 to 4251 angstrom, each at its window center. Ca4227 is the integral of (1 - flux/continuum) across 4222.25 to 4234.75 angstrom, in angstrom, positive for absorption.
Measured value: 1.5 angstrom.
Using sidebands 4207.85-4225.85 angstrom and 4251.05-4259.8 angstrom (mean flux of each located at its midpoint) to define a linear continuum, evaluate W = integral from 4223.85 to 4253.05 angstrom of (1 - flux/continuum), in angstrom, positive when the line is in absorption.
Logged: 0.90 angstrom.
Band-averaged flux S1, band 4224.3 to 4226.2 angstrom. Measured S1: 10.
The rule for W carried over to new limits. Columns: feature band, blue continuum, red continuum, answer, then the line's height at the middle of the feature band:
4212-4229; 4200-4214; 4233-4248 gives -1.8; 9.67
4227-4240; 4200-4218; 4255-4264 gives 0.9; 9.98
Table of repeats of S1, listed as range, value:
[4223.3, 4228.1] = 9.6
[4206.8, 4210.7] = 9.39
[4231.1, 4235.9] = 8.41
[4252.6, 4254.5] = 9.64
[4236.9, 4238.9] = 8.83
